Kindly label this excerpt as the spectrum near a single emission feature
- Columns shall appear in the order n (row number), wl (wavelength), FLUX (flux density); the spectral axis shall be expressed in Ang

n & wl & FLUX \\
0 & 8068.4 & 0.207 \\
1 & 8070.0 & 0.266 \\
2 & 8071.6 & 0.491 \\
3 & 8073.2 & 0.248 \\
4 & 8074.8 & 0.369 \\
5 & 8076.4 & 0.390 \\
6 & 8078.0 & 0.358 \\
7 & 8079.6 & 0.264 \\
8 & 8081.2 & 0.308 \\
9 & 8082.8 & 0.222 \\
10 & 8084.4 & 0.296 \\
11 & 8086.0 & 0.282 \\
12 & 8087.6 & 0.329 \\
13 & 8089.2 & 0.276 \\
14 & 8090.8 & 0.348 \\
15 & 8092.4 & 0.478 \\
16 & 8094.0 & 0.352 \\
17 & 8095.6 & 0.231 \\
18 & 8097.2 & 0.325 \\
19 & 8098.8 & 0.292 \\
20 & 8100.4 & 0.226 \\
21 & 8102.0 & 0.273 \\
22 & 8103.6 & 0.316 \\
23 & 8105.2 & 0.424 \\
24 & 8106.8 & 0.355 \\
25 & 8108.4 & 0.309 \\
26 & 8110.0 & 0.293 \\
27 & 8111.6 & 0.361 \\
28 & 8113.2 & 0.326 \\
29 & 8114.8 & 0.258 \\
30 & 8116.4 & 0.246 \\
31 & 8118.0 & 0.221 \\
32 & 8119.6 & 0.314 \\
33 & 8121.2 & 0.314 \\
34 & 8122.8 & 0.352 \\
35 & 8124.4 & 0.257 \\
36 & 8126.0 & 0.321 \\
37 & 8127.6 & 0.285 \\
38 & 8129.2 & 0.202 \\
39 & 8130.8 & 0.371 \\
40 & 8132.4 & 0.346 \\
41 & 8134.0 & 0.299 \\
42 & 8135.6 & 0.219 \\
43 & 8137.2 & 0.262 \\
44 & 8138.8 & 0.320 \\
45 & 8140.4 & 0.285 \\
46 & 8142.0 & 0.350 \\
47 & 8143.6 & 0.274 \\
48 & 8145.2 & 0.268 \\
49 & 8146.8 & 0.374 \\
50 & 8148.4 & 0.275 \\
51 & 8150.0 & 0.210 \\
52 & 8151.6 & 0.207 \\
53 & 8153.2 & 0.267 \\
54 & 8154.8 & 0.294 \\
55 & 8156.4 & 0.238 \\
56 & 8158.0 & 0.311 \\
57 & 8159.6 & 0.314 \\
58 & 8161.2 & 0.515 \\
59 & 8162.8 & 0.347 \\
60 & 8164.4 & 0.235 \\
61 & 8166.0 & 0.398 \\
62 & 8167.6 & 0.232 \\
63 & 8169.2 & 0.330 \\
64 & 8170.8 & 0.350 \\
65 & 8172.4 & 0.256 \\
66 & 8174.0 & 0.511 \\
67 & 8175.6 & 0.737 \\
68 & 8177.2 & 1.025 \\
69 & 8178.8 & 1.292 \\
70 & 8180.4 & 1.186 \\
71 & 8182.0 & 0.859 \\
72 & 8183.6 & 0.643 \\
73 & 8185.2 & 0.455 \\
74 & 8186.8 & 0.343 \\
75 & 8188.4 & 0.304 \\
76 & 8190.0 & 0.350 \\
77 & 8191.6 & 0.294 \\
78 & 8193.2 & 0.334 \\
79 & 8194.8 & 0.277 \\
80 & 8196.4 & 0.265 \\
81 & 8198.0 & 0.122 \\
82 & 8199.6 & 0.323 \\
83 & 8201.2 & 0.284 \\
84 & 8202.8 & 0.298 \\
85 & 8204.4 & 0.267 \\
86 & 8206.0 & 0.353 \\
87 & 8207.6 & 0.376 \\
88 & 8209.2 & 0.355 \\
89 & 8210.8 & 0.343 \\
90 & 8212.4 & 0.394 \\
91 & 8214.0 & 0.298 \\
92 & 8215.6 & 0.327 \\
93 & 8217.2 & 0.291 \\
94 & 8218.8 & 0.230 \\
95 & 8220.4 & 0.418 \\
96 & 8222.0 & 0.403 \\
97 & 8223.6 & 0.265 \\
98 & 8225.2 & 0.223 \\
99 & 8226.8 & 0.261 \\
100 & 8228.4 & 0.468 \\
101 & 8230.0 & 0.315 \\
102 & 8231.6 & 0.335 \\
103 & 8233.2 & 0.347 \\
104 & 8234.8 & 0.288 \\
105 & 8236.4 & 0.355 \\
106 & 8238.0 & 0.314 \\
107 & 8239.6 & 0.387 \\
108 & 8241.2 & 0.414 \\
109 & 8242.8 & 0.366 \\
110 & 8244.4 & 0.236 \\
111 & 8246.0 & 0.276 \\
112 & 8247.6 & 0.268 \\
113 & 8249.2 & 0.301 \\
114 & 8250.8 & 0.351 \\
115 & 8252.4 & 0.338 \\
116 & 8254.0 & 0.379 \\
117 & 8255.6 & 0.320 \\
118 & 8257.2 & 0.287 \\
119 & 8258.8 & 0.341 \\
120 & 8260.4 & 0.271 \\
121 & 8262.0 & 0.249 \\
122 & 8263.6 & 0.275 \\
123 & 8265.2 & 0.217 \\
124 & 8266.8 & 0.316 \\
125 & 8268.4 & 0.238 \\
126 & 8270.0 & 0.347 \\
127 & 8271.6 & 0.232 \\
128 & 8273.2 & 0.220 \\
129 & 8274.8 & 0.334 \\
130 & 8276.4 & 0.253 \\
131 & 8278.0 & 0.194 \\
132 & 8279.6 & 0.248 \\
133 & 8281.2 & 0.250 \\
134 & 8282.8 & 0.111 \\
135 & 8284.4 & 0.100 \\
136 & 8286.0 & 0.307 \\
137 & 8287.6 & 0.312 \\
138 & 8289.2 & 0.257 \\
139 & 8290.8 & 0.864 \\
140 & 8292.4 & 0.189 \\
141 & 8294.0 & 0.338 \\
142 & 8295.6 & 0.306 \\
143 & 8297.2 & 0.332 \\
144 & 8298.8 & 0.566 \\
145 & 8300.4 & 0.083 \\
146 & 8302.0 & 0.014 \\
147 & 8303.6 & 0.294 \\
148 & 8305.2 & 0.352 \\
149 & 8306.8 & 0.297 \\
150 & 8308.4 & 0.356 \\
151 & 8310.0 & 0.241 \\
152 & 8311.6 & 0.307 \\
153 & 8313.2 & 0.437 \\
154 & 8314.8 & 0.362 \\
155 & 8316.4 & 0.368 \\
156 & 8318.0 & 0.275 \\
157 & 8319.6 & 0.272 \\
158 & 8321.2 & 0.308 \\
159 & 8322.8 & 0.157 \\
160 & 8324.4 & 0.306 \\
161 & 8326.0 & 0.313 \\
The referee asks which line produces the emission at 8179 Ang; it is H-gamma 4340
